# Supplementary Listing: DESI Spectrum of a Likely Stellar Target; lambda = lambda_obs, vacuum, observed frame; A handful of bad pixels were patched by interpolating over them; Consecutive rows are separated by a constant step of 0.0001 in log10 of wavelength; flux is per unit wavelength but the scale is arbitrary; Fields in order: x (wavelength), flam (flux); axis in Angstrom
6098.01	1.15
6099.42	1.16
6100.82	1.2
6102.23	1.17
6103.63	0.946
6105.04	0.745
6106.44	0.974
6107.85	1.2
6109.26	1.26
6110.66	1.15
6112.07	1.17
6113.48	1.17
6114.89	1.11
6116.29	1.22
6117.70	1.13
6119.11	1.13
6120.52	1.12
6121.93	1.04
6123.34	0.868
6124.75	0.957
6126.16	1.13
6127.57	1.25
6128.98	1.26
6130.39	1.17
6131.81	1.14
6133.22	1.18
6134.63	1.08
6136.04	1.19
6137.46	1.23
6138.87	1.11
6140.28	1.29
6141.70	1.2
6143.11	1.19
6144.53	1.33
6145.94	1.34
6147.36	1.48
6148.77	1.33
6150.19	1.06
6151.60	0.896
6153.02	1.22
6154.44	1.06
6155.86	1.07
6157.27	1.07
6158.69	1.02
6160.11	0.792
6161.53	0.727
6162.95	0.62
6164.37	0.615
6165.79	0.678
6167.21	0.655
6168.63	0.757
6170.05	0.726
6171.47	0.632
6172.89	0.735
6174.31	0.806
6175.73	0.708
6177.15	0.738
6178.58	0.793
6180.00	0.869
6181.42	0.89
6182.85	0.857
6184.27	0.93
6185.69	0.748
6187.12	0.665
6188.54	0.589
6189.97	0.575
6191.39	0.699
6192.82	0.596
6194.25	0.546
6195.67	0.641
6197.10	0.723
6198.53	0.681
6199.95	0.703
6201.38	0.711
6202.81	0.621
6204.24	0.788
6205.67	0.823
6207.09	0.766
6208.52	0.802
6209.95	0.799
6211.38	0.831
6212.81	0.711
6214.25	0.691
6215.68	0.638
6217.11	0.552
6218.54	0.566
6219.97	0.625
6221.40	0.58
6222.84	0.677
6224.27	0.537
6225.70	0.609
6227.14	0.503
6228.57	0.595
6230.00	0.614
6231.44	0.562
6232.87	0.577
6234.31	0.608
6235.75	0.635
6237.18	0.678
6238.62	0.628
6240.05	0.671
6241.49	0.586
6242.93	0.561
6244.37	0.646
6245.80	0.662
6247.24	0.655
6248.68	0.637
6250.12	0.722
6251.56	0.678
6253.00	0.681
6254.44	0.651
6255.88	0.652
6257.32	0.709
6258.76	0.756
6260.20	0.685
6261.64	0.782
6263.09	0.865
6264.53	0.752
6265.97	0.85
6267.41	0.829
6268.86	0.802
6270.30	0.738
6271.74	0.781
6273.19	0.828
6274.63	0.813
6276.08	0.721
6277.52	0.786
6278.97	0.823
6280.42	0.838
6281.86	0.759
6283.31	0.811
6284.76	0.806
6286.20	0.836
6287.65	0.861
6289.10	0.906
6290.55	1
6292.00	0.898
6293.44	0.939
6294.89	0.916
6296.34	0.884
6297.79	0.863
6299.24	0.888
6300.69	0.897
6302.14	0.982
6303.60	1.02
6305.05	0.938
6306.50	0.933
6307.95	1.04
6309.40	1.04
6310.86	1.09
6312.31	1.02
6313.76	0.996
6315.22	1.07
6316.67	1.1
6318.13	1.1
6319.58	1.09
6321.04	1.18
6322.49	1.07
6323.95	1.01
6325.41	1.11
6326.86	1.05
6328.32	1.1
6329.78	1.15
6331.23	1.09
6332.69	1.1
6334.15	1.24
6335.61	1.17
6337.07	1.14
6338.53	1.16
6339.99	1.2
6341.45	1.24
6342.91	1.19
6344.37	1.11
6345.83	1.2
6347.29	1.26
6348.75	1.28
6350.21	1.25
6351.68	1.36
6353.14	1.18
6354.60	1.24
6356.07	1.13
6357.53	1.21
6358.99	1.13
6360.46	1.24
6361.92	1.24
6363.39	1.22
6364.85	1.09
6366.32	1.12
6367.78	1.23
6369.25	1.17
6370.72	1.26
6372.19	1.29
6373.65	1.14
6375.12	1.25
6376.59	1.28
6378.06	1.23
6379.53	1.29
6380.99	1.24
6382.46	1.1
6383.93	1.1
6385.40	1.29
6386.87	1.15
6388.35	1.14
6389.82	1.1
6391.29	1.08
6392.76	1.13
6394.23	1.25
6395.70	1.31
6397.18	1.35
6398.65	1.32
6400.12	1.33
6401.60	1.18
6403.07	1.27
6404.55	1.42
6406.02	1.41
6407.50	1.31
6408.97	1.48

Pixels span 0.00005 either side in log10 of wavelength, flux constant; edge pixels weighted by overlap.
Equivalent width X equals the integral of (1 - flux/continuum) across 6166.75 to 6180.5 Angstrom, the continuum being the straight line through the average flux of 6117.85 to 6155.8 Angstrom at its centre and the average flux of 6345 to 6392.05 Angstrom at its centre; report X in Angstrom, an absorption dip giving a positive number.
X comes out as 5.0 Angstrom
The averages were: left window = 1.16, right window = 1.2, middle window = 0.742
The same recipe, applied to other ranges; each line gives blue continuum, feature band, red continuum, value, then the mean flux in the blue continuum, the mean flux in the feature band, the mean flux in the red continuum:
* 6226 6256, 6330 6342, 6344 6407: -1.3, 0.628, 1.17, 1.22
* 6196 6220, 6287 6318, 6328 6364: 2.2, 0.709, 0.969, 1.19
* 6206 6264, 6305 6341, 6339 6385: -1.7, 0.661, 1.09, 1.21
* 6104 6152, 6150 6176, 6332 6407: 7.4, 1.15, 0.832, 1.22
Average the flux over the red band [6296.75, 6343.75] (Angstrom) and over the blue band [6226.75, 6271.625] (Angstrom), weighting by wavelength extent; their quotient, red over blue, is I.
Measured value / 1.57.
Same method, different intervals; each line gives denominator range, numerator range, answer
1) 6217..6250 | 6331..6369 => 1.96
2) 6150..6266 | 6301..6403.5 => 1.62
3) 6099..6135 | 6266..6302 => 0.76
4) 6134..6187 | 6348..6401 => 1.27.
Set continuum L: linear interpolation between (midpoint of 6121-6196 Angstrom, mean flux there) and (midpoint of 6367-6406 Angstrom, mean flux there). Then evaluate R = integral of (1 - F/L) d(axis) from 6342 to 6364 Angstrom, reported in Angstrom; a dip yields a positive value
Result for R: -0.53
